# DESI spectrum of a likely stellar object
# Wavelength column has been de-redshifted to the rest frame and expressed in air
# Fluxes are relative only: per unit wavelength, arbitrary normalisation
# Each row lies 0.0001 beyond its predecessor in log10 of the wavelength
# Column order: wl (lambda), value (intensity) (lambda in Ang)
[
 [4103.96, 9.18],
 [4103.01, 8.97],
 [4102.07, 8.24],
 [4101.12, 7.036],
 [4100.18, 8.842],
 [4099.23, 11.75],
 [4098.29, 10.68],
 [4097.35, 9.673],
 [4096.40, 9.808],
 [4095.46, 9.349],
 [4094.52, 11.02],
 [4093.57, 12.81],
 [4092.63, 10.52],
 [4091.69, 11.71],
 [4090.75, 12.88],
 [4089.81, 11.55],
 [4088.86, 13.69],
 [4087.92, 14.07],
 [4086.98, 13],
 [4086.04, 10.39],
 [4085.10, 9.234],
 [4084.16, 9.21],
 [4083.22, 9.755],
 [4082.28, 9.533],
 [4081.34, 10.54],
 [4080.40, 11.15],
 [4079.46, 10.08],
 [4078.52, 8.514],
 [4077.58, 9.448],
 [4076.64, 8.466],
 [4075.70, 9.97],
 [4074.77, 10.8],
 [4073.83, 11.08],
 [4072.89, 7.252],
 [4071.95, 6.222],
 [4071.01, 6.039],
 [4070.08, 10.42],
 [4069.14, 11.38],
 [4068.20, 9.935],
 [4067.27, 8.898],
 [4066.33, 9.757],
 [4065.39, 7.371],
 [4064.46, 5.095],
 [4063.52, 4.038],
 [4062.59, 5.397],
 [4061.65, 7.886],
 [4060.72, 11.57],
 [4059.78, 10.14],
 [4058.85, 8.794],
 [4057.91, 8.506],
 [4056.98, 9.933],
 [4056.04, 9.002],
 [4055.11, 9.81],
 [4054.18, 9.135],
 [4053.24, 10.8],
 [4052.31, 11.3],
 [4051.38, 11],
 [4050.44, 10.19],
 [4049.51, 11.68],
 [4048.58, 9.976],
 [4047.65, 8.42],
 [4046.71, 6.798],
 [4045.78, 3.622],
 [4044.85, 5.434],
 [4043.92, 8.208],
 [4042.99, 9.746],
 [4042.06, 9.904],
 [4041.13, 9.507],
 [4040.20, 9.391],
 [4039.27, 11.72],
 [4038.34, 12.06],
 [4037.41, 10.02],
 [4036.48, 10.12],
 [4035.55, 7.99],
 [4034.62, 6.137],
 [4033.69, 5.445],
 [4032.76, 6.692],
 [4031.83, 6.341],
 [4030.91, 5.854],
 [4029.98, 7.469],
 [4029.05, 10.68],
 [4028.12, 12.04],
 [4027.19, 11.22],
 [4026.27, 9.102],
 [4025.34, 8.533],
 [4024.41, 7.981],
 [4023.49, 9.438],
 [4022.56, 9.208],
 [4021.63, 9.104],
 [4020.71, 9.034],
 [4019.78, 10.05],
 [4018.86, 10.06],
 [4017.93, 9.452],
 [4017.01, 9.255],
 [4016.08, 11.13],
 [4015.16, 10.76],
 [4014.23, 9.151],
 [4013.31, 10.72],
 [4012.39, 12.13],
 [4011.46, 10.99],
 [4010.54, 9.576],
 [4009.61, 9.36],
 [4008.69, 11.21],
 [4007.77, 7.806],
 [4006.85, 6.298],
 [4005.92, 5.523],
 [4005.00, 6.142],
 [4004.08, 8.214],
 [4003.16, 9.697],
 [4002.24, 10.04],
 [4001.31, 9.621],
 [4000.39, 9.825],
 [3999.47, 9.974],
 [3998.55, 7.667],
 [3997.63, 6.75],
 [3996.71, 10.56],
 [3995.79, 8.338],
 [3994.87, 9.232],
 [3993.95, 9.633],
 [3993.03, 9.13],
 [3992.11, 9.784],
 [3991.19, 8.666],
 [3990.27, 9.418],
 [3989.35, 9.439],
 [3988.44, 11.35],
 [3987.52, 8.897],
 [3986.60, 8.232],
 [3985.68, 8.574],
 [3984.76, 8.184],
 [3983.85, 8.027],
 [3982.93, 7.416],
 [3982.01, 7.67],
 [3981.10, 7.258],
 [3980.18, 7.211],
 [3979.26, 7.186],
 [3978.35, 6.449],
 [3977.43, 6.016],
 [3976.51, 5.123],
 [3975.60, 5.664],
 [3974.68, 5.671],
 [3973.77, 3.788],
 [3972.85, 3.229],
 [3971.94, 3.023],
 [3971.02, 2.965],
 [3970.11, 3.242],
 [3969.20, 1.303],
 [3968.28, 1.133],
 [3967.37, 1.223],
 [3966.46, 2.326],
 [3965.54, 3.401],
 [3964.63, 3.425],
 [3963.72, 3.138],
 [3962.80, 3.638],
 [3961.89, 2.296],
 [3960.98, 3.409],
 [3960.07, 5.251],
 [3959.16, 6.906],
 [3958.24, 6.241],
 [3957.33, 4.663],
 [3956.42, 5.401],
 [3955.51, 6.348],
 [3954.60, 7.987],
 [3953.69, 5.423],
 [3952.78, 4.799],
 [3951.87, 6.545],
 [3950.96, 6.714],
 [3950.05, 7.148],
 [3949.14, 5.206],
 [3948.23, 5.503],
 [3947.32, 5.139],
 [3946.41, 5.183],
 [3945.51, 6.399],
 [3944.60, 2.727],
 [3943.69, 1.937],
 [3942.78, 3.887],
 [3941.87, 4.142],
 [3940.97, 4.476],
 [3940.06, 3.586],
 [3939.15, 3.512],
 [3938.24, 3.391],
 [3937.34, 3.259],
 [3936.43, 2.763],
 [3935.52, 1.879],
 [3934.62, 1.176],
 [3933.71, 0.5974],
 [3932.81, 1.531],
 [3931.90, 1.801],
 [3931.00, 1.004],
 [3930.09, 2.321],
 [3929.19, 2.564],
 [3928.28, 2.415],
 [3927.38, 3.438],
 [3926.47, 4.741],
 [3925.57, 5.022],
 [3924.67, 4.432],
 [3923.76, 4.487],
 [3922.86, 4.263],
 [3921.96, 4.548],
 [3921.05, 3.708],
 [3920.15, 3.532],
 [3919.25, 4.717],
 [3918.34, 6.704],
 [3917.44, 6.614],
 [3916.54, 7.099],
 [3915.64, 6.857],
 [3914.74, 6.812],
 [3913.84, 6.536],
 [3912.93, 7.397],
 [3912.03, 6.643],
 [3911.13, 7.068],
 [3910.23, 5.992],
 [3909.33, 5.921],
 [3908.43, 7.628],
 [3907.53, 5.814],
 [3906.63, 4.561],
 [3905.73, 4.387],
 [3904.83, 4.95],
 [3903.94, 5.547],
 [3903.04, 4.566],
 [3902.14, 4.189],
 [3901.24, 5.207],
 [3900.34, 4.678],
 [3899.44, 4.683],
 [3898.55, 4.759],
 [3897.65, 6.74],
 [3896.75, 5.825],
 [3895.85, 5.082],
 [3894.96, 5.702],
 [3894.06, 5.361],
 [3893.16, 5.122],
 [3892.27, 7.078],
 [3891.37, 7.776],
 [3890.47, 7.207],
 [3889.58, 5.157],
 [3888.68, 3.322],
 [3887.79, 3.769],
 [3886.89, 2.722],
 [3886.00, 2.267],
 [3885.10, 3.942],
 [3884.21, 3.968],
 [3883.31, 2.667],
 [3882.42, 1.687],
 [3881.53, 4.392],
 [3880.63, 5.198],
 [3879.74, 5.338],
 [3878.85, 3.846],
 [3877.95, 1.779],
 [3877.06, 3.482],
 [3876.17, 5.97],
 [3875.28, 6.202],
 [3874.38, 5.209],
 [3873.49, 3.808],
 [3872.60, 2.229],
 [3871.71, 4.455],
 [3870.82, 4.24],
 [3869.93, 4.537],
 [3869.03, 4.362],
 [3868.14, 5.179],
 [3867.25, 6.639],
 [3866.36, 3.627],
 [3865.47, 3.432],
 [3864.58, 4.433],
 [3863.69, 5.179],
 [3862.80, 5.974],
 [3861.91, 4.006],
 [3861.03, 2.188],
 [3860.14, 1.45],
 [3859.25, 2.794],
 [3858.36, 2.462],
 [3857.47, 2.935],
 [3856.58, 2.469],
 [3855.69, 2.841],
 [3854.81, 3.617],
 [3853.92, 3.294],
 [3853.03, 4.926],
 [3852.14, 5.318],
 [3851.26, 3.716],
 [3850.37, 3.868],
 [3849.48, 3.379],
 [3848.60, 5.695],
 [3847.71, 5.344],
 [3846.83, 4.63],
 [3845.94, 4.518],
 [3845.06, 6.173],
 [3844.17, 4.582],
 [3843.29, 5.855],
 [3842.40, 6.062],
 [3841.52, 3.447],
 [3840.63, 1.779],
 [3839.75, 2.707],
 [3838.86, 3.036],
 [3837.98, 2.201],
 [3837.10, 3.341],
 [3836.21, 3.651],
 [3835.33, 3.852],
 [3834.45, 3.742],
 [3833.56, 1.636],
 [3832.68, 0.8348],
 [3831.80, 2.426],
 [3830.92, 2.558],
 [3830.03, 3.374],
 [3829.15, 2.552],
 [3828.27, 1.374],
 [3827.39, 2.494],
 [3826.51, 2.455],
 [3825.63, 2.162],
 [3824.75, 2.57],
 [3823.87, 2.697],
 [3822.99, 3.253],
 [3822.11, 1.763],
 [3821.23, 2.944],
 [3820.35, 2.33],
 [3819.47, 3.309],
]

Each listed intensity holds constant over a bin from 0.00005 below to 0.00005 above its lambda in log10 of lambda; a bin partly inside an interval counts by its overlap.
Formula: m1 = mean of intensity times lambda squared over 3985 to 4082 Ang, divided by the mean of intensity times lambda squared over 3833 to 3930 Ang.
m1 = 2.2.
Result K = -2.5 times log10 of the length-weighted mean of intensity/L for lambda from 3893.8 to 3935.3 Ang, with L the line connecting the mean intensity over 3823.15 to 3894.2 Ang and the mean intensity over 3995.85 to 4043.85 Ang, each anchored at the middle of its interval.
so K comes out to 0.17 mag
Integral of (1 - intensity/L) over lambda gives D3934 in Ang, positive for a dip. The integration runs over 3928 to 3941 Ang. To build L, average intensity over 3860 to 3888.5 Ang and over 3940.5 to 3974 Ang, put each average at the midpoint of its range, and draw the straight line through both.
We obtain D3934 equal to 5.8 Ang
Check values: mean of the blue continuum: 4.03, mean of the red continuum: 4.31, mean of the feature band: 2.35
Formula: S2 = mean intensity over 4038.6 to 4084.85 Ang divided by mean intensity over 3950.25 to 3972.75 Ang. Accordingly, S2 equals 2.15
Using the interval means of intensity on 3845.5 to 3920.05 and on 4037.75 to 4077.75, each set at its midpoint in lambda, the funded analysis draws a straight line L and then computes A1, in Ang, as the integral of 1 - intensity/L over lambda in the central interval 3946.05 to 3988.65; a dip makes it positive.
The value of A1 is 8.9 Ang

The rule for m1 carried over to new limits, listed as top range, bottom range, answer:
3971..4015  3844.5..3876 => 2.09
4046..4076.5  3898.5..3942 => 2.17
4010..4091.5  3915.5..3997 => 1.90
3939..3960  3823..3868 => 1.56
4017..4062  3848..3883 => 2.48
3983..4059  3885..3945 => 2.12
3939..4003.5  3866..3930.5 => 1.31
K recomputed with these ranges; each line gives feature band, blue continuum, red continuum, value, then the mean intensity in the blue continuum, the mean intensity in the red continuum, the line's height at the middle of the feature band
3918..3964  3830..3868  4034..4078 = 0.412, 3.74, 8.93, 6.05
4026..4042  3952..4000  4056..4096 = -0.091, 6.21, 9.69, 8.23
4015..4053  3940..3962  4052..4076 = -0.158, 5.17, 8.84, 7.87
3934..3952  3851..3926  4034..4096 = 0.444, 4.72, 9.53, 6.21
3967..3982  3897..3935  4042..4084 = 0.386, 4.72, 8.95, 6.4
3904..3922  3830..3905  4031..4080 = -0.120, 4.17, 8.78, 5.29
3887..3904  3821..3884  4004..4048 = -0.076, 3.65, 8.86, 4.94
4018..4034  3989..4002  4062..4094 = 0.070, 9.15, 9.71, 9.36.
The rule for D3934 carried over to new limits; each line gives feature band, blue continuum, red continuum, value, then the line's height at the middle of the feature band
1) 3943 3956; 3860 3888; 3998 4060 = 2.1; 6.52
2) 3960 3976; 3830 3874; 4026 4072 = 8.5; 6.73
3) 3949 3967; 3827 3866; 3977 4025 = 5.8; 7.41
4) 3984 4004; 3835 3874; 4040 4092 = -4.2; 7.56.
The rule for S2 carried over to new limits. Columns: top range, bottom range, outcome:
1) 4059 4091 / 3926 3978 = 2.44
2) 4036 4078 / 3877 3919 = 1.73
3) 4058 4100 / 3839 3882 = 2.36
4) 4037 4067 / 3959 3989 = 1.71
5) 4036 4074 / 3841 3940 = 2.03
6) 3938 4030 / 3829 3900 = 1.71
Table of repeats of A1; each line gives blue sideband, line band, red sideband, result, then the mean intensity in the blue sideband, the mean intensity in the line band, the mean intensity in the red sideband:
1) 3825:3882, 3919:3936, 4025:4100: 8.0 Ang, 3.77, 3.04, 9.44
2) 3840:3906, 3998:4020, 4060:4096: -3.9 Ang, 4.39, 9.34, 9.74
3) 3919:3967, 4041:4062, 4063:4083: -2.9 Ang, 4.04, 9.19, 8.86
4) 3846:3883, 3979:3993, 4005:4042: -1.0 Ang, 4.05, 8.53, 9.16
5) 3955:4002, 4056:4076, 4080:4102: 2.4 Ang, 6.37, 8.59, 10.7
